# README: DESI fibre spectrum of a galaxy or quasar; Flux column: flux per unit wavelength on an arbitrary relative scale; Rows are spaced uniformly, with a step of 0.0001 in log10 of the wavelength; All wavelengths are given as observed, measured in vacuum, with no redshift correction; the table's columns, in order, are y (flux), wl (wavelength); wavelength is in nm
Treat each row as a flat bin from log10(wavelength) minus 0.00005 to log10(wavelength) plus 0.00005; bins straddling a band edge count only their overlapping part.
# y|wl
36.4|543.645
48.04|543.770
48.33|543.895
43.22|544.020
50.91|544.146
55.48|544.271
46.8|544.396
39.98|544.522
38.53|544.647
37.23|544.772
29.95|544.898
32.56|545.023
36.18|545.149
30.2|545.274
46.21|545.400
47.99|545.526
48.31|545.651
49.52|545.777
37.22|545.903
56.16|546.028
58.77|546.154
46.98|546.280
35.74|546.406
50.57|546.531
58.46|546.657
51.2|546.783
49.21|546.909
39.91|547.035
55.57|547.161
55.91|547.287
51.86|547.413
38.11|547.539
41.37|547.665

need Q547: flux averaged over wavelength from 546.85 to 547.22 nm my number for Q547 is 48.1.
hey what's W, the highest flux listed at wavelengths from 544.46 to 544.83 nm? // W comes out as 39.98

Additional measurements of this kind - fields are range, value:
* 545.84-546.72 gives 58.77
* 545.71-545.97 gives 49.52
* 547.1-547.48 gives 55.91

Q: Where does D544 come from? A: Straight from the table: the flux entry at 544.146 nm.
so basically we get 50.91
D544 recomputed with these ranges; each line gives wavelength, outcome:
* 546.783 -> 51.2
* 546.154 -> 58.77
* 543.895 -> 48.33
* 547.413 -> 51.86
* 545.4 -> 46.21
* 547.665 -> 41.37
